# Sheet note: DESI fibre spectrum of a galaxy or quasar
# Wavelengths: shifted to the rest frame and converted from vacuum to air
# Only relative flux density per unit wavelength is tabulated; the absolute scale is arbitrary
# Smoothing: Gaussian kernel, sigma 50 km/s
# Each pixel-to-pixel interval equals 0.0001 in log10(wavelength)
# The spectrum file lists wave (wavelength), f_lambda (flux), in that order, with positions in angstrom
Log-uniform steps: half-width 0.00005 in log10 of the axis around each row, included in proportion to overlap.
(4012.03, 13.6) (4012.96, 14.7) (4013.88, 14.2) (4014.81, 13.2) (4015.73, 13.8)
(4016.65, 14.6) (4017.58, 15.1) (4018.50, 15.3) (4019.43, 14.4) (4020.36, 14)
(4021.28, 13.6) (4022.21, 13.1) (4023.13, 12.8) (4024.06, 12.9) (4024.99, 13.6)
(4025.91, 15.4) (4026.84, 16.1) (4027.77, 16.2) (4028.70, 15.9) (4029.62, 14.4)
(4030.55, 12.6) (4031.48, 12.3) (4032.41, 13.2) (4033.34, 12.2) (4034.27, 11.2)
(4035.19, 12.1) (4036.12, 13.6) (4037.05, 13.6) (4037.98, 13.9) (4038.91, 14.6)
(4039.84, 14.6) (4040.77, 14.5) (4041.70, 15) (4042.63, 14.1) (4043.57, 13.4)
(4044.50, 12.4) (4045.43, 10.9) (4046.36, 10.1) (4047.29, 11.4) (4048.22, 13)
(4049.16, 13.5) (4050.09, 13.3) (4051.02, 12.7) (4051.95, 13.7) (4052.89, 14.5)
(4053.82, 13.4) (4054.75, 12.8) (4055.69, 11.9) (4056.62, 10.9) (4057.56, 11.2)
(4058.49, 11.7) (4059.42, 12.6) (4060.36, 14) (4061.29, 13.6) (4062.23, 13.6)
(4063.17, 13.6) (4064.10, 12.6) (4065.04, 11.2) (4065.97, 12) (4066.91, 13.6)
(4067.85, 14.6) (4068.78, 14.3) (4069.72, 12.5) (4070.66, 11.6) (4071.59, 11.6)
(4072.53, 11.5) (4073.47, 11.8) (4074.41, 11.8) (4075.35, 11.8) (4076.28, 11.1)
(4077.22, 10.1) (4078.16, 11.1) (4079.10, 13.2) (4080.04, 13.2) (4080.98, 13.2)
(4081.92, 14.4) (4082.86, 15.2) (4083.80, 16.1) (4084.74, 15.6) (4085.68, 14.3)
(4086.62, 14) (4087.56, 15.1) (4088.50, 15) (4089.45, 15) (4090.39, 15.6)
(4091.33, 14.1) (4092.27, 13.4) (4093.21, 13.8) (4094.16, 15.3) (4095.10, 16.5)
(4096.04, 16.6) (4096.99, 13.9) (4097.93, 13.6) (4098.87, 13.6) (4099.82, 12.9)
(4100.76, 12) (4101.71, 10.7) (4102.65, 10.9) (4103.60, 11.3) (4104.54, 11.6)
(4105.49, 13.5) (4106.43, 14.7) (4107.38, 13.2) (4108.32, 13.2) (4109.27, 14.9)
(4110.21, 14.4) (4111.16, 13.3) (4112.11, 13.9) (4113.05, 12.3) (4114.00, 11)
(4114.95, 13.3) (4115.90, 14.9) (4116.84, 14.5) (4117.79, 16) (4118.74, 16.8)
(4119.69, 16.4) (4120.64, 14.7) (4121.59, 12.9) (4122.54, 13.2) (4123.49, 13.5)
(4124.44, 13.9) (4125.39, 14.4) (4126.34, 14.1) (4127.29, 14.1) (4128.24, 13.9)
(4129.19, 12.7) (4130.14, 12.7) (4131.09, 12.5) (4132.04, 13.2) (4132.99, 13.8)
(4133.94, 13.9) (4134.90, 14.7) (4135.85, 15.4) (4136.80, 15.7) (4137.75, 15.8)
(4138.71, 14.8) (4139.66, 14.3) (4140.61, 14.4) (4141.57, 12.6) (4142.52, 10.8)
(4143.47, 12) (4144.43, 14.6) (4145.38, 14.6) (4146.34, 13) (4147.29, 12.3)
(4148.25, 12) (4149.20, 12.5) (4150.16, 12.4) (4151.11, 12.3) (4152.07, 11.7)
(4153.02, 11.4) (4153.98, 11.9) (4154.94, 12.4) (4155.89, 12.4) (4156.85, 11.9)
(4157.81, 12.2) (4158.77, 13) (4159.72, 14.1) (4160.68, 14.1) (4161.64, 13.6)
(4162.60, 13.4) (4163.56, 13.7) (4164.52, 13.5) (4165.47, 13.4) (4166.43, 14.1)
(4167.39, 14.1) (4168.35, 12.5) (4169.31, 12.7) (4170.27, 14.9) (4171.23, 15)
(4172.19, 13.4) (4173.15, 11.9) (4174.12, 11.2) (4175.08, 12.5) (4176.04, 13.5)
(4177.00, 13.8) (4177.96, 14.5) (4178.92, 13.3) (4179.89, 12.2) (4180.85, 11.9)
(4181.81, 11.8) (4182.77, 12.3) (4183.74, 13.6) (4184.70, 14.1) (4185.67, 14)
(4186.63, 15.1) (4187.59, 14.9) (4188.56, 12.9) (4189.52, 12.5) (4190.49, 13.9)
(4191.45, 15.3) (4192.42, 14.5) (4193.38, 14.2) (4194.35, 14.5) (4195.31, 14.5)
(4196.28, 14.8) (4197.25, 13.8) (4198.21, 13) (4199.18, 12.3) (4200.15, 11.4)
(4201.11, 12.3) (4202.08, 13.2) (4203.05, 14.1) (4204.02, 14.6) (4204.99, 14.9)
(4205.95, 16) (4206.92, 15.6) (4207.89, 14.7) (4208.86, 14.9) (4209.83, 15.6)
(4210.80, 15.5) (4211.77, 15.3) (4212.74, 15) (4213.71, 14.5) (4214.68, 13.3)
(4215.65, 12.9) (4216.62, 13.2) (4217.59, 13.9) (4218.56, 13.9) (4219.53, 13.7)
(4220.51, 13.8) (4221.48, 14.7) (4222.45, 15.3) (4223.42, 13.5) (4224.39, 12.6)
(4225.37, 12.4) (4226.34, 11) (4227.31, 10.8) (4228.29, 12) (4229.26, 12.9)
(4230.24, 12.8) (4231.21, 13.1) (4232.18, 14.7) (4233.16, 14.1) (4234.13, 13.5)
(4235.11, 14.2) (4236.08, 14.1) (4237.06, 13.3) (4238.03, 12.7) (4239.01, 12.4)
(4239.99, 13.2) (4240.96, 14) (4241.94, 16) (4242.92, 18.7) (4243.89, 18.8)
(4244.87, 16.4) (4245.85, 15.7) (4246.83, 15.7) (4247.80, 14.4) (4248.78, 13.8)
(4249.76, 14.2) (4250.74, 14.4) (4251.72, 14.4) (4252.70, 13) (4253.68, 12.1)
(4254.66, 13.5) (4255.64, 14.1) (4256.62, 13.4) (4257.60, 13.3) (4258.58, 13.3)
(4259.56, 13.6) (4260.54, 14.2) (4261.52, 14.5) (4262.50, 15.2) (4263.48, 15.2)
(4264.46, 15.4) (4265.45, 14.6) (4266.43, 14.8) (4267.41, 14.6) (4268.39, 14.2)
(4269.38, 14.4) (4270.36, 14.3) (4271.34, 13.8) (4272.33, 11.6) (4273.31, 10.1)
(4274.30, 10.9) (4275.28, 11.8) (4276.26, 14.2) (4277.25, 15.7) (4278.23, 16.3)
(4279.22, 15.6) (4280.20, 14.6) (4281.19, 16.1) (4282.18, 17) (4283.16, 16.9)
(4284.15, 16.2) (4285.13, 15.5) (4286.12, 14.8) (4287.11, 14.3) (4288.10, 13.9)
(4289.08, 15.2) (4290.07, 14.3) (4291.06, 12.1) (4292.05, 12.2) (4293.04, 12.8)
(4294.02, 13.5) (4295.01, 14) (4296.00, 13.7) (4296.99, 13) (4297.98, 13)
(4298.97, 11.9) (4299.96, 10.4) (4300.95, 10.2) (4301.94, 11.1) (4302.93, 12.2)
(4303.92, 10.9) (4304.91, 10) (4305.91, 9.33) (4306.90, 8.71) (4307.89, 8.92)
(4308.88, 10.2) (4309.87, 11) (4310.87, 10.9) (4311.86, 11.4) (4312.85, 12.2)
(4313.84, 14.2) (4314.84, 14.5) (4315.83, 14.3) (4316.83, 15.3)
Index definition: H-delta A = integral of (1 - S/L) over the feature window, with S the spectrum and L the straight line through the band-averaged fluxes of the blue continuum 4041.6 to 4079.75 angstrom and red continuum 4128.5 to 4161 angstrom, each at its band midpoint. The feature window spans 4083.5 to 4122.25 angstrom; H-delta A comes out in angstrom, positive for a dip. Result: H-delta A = -3.5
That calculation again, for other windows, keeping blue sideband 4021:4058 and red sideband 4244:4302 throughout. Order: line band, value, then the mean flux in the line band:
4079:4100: -1.8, 14.5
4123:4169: 0.9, 13.3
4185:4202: 0.0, 13.7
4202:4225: -0.9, 14.4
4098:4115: 0.8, 12.8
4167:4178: 0.3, 13.3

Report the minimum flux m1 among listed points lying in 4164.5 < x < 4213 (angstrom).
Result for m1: 11.2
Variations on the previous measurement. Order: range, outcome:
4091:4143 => 10.7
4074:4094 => 10.1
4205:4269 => 10.8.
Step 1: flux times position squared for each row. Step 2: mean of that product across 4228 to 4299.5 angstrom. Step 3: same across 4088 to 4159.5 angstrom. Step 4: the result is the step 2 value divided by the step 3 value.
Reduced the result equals 1.12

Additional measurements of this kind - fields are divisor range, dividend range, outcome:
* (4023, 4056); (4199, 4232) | 1.12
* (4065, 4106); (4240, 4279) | 1.17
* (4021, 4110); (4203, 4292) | 1.17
